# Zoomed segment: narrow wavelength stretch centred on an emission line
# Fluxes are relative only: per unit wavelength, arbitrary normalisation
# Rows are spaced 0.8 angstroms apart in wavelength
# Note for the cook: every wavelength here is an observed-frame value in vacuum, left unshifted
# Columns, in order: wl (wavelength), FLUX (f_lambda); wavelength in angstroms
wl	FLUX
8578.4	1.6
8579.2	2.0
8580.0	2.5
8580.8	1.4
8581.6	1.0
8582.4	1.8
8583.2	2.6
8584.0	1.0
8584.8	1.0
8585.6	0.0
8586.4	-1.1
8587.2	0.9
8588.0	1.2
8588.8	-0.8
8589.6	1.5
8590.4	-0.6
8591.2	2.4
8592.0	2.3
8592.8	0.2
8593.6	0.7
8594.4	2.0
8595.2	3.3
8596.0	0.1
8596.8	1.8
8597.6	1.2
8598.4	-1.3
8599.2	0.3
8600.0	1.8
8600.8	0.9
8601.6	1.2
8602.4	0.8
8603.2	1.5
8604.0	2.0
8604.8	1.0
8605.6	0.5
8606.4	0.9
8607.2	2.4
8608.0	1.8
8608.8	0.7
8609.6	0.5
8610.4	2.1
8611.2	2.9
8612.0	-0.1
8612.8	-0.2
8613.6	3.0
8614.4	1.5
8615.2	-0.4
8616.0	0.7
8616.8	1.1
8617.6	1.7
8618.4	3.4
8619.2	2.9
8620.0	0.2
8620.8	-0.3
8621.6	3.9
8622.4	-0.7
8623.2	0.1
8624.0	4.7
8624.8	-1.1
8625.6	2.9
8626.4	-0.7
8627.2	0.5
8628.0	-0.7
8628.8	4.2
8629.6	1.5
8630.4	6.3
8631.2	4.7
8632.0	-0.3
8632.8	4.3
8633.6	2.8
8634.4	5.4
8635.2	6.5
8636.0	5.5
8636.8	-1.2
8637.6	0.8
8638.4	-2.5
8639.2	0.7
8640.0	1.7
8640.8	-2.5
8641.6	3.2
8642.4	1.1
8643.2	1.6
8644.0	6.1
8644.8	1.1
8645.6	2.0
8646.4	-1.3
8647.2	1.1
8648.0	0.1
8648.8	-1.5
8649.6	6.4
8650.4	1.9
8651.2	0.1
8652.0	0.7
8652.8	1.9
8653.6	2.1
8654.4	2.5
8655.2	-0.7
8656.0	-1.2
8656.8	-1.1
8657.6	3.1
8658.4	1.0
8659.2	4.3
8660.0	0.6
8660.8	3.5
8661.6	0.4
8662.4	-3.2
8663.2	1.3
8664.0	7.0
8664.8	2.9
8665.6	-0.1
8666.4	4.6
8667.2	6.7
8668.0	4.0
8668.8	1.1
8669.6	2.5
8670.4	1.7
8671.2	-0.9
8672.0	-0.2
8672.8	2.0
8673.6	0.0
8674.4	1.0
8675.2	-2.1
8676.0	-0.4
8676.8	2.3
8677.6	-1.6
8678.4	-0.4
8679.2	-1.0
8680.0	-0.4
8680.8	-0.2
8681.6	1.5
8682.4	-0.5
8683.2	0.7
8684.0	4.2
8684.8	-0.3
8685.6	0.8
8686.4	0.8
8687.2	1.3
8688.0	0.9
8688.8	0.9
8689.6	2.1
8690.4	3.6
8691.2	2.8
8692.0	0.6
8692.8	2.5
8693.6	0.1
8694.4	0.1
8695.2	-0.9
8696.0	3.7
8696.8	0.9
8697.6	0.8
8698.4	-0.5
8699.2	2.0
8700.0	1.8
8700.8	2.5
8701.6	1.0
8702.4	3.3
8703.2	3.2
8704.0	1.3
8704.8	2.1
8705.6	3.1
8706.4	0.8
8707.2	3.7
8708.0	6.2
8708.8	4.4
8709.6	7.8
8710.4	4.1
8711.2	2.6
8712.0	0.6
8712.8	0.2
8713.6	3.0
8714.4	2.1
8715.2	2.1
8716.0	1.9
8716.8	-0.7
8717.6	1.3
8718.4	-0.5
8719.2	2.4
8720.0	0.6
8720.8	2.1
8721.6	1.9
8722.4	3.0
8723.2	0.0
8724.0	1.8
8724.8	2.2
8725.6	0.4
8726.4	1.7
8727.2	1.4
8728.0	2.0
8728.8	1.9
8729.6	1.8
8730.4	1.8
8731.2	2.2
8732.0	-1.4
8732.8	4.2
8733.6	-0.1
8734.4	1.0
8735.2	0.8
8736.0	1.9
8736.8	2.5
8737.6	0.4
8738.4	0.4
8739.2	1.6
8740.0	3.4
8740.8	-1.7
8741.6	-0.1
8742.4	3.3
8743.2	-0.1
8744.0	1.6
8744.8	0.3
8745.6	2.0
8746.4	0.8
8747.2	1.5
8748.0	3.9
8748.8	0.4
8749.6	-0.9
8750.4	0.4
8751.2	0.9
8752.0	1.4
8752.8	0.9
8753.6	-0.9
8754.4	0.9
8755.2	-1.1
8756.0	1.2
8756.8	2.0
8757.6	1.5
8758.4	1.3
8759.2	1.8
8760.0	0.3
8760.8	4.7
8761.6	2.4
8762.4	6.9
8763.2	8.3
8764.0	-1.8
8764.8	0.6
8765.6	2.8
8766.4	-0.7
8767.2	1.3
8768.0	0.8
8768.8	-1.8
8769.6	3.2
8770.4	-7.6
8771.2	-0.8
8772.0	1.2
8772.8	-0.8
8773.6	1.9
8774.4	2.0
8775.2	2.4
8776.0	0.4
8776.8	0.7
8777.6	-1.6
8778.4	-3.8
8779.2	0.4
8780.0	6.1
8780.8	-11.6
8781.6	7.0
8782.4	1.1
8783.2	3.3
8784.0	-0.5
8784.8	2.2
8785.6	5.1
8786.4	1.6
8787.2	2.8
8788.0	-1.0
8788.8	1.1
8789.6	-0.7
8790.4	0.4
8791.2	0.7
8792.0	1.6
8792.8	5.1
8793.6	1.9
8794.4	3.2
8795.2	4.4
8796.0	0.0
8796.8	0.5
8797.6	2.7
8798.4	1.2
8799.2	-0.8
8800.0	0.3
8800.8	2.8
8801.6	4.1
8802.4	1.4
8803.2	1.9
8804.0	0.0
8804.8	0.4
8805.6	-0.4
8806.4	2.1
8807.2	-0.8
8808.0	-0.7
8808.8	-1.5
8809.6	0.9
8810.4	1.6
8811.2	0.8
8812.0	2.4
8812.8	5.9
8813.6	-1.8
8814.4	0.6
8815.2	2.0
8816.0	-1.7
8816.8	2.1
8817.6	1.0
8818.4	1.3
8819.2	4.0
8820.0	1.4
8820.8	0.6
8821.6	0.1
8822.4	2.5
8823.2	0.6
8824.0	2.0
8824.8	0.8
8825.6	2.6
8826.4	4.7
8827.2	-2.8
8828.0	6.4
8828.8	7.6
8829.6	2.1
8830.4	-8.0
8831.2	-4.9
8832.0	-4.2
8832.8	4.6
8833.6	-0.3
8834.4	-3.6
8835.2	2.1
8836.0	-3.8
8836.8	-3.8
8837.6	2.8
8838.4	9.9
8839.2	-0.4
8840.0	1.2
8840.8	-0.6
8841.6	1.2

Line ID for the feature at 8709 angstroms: Hgamma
